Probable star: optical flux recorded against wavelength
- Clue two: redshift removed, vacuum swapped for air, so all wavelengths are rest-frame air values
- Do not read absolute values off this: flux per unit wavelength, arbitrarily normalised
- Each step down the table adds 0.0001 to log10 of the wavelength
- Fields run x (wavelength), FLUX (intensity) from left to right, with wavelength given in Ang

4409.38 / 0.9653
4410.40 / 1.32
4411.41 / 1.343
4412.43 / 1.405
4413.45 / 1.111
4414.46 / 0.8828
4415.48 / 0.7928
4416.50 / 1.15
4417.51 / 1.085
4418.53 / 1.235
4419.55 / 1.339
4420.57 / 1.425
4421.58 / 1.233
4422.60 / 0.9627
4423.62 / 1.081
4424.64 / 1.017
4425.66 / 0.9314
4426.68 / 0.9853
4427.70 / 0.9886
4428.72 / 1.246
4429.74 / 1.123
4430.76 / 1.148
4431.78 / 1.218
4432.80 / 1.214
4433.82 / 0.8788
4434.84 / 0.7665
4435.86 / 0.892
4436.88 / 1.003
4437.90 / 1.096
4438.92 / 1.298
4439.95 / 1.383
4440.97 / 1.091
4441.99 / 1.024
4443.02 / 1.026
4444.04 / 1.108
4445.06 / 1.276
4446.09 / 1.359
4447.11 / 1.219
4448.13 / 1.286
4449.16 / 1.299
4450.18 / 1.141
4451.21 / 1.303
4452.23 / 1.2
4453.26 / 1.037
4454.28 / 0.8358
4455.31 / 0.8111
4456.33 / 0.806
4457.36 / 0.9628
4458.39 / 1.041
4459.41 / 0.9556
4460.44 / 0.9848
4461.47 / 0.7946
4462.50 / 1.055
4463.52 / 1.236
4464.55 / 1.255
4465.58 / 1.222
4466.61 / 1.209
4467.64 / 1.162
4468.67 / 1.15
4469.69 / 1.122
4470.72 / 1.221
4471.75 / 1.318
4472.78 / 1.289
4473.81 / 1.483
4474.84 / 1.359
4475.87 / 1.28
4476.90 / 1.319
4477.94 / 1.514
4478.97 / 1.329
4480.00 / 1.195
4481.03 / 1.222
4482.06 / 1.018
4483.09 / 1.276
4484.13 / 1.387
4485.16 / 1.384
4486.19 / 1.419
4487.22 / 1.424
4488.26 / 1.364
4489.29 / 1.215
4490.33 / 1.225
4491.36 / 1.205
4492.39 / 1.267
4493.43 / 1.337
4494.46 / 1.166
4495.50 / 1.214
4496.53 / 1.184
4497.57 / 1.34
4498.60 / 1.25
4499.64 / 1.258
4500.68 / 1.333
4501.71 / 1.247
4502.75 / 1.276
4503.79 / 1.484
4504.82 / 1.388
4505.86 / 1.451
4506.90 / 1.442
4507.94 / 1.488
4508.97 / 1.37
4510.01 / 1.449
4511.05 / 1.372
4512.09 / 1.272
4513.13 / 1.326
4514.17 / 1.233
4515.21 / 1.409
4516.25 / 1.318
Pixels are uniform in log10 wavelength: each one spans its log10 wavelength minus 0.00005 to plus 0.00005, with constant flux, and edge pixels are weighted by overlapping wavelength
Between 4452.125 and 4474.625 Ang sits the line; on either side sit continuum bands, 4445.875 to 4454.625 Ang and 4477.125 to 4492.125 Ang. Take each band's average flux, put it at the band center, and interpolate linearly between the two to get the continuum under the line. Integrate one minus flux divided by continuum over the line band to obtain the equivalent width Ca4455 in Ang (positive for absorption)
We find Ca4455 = 2.4 Ang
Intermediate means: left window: 1.19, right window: 1.3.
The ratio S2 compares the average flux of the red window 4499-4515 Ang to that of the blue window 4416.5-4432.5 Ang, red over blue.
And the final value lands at 1.20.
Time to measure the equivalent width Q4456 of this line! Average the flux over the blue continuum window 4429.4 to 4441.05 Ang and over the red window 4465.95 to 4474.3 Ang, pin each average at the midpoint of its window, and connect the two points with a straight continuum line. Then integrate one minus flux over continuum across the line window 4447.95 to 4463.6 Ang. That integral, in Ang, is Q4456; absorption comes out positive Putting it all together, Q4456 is 1.9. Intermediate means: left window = 1.09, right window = 1.24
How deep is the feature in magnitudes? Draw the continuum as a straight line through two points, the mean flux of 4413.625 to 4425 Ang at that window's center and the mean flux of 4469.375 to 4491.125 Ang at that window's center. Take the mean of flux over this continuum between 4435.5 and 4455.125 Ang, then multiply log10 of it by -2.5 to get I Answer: 0.042 mag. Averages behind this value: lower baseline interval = 1.11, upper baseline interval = 1.3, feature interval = 1.15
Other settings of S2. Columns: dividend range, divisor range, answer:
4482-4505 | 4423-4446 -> 1.19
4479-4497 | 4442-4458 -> 1.14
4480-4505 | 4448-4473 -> 1.16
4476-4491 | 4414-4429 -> 1.20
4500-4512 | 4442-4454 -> 1.16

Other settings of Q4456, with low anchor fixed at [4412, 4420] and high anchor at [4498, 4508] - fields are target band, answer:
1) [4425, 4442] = 1.3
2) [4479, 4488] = 0.1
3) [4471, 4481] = -0.4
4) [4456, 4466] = 1.7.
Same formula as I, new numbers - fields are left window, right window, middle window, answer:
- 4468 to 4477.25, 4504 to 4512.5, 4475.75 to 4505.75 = 0.041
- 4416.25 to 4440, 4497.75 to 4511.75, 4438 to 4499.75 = 0.040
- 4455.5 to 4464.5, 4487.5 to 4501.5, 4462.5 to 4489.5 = -0.152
